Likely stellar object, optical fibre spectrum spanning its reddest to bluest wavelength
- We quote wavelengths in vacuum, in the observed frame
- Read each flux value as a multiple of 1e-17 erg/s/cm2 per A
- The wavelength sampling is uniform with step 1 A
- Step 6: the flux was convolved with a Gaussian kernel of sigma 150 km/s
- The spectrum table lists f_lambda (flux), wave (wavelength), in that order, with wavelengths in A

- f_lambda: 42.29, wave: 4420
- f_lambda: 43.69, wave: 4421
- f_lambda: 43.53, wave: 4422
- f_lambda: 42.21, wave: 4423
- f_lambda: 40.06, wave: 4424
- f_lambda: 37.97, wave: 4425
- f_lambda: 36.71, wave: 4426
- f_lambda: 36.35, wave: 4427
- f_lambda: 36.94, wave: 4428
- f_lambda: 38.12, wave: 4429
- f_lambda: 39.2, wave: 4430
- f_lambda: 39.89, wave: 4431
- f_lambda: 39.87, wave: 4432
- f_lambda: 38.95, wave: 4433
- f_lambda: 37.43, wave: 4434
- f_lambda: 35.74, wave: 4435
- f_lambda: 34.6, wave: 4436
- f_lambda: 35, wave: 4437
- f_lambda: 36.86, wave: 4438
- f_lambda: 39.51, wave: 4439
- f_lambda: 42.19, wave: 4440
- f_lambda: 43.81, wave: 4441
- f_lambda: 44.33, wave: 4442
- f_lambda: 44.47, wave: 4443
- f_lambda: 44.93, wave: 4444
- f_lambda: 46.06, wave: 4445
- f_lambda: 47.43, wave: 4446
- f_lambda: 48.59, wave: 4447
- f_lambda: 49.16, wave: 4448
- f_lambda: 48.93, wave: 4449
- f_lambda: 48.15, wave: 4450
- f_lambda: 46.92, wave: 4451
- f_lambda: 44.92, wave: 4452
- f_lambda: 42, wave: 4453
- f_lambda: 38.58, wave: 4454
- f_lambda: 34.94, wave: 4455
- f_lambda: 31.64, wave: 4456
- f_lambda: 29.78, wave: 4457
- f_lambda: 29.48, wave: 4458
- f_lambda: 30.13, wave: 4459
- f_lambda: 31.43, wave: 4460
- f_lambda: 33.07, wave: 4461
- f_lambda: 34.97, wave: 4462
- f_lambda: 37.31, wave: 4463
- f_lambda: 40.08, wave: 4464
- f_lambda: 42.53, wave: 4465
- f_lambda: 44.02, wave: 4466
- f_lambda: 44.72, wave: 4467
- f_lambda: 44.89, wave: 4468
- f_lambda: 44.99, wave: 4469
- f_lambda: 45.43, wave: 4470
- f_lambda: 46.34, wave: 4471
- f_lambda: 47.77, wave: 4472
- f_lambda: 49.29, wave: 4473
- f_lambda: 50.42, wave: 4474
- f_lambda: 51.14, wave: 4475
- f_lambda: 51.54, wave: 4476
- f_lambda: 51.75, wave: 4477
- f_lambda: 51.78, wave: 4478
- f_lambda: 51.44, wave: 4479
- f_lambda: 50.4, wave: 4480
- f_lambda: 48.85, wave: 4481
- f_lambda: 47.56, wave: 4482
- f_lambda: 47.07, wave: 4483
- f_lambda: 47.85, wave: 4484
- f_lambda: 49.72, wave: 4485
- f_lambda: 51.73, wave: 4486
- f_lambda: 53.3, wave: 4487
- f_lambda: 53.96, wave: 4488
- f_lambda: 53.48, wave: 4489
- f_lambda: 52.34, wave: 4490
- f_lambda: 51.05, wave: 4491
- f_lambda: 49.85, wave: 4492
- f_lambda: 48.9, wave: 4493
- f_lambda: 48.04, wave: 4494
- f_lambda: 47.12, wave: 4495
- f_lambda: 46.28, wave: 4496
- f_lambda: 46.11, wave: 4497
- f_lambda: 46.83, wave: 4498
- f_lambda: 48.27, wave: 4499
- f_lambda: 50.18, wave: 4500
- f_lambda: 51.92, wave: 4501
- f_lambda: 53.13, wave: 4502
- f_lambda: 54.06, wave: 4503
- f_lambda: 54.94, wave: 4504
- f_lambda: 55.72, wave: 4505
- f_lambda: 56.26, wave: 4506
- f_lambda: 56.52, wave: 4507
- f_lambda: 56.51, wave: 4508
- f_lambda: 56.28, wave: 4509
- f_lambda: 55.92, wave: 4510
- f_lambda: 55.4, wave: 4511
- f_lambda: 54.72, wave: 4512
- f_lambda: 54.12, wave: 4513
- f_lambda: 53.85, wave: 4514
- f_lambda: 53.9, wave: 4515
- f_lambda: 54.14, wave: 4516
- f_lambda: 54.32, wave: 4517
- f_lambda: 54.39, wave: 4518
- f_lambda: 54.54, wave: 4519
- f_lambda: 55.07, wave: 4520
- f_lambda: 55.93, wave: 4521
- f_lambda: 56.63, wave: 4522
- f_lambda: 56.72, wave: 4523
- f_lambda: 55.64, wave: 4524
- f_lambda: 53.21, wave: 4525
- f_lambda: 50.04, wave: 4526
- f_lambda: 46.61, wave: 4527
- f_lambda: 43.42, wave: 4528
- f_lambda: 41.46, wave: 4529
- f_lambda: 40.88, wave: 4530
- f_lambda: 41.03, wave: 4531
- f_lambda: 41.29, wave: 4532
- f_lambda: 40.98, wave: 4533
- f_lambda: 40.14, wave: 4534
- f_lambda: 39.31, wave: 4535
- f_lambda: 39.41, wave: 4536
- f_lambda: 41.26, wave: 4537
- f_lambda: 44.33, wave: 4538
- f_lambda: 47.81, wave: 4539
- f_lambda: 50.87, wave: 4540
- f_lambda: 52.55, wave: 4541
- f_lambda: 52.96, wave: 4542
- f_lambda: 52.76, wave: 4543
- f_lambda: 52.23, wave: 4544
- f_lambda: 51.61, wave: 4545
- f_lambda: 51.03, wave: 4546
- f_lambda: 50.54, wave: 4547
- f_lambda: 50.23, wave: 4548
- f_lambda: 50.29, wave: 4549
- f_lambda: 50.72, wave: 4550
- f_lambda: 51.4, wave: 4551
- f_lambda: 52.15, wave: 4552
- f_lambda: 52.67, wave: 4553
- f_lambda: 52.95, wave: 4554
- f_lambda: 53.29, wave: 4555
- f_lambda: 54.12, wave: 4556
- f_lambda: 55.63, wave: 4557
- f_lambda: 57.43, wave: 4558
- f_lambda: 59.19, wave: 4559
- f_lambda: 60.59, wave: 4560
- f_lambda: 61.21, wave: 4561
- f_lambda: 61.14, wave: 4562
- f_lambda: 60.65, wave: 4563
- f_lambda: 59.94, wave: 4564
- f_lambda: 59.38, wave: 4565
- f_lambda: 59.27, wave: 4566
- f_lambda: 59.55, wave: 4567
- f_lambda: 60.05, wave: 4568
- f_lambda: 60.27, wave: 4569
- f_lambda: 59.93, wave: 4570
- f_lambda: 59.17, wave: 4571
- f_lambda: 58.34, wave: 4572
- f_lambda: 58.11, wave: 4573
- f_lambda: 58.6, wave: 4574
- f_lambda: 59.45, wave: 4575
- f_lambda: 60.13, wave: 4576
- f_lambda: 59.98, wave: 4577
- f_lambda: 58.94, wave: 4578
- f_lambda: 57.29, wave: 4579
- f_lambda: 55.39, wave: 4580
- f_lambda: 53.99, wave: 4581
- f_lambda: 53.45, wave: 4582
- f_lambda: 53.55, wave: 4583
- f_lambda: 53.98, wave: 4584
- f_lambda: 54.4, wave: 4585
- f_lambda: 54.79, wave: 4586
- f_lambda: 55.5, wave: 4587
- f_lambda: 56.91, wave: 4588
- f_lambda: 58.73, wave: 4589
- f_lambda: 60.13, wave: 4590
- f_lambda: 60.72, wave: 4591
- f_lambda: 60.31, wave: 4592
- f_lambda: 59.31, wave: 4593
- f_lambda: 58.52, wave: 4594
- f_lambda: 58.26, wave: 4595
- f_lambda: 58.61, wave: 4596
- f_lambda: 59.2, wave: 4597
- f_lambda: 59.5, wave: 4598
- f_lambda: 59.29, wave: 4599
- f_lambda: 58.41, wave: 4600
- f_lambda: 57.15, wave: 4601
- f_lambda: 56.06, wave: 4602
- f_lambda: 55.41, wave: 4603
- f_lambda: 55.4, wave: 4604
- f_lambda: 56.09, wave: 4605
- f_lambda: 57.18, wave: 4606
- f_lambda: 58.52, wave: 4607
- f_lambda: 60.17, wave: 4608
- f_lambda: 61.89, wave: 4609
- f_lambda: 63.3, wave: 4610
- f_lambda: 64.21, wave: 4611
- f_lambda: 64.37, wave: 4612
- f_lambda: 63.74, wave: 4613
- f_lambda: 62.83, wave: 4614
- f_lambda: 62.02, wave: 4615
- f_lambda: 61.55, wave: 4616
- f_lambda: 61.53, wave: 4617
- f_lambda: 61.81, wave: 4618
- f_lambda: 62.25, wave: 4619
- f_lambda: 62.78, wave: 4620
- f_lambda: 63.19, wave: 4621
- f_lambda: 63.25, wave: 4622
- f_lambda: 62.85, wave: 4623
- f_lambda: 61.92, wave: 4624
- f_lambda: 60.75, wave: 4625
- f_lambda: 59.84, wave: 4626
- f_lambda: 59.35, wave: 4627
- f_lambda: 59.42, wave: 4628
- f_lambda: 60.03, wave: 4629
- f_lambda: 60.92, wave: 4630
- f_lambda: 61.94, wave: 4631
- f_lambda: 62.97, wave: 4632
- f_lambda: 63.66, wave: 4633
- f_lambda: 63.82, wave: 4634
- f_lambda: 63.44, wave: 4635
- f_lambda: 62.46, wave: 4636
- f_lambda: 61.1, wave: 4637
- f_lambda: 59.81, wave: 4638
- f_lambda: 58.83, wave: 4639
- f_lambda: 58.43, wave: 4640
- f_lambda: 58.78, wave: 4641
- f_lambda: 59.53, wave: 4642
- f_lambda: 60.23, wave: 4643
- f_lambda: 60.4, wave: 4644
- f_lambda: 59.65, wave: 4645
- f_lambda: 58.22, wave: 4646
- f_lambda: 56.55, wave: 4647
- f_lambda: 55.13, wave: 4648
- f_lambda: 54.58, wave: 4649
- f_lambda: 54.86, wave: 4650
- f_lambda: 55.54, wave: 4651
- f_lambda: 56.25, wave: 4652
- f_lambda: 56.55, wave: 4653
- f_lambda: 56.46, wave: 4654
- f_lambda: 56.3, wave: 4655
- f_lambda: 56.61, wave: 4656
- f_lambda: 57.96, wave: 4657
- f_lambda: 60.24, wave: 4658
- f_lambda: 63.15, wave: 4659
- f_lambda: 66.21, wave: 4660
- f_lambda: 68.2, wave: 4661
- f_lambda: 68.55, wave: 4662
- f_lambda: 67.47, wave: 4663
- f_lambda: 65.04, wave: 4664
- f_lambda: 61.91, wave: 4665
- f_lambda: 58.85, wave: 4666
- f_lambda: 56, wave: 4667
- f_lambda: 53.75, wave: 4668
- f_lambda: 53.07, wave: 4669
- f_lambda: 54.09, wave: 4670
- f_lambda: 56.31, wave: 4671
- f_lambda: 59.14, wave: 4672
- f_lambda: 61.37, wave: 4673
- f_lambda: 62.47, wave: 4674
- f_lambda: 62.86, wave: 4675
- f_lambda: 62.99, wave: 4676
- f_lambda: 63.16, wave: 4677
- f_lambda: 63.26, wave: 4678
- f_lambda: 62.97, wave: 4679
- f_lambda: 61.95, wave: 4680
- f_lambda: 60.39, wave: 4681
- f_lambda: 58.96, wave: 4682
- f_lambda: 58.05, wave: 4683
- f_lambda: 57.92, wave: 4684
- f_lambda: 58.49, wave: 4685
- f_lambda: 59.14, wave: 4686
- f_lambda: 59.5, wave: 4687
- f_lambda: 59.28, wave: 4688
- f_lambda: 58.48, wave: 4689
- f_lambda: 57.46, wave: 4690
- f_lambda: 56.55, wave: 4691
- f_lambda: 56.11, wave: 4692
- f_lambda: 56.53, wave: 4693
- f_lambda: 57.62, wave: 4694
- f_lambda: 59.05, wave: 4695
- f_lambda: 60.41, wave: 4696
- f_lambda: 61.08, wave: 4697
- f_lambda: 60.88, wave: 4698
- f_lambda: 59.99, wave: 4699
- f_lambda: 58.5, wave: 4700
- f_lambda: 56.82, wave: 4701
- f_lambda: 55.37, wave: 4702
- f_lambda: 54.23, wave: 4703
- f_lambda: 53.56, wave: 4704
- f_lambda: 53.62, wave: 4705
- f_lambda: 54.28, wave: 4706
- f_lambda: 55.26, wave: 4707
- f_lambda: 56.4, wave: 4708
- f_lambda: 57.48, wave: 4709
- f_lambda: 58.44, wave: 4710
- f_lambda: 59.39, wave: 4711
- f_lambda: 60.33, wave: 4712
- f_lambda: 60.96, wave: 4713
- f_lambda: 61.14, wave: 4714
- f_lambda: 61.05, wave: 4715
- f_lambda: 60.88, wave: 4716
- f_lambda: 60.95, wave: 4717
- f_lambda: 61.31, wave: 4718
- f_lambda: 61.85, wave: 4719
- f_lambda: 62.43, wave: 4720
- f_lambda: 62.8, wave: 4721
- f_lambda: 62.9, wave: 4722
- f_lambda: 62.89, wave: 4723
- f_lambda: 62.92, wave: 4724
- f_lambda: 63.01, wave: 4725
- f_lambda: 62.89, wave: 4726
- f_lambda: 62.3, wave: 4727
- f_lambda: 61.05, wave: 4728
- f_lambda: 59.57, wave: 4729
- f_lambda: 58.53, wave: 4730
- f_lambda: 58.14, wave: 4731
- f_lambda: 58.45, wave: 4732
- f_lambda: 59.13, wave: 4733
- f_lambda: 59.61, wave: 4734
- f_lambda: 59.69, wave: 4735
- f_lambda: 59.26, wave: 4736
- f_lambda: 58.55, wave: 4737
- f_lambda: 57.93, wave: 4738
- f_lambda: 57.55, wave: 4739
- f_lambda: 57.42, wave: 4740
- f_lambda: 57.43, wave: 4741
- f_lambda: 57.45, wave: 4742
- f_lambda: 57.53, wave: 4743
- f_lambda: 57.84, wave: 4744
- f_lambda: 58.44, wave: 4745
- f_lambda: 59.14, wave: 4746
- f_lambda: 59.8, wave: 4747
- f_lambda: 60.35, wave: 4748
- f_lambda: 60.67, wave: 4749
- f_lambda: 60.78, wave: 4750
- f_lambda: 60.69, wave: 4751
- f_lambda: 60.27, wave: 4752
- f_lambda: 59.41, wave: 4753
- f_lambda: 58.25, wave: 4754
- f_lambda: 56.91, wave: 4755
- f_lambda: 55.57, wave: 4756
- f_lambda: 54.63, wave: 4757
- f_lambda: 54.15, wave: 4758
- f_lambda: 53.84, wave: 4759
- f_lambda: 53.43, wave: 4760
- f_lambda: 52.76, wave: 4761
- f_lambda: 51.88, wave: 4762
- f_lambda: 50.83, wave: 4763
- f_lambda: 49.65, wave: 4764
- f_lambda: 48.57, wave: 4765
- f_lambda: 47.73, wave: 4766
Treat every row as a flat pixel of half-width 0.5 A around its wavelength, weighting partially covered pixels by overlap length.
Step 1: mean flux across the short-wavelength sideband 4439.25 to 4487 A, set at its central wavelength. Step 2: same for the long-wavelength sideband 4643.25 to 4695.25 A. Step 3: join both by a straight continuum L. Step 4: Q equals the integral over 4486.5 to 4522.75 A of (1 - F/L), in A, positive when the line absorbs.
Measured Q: -4.34 A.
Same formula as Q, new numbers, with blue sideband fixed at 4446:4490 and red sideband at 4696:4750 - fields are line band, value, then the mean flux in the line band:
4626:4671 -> -3.79 A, 59.7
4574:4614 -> -4.90 A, 58.3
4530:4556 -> 0.51 A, 48.1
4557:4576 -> -3.43 A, 59.5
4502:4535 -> -2.72 A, 51.5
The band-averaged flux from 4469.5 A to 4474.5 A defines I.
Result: 47.9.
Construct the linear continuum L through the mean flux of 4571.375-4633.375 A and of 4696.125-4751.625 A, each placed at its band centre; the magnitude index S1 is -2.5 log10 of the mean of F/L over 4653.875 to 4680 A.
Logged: -0.03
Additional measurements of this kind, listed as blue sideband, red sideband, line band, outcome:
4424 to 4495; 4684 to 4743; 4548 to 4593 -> -0.14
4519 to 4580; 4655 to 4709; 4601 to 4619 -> -0.08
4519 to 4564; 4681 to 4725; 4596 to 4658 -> -0.09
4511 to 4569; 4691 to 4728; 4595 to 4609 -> -0.06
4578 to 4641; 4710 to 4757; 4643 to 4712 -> 0.02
